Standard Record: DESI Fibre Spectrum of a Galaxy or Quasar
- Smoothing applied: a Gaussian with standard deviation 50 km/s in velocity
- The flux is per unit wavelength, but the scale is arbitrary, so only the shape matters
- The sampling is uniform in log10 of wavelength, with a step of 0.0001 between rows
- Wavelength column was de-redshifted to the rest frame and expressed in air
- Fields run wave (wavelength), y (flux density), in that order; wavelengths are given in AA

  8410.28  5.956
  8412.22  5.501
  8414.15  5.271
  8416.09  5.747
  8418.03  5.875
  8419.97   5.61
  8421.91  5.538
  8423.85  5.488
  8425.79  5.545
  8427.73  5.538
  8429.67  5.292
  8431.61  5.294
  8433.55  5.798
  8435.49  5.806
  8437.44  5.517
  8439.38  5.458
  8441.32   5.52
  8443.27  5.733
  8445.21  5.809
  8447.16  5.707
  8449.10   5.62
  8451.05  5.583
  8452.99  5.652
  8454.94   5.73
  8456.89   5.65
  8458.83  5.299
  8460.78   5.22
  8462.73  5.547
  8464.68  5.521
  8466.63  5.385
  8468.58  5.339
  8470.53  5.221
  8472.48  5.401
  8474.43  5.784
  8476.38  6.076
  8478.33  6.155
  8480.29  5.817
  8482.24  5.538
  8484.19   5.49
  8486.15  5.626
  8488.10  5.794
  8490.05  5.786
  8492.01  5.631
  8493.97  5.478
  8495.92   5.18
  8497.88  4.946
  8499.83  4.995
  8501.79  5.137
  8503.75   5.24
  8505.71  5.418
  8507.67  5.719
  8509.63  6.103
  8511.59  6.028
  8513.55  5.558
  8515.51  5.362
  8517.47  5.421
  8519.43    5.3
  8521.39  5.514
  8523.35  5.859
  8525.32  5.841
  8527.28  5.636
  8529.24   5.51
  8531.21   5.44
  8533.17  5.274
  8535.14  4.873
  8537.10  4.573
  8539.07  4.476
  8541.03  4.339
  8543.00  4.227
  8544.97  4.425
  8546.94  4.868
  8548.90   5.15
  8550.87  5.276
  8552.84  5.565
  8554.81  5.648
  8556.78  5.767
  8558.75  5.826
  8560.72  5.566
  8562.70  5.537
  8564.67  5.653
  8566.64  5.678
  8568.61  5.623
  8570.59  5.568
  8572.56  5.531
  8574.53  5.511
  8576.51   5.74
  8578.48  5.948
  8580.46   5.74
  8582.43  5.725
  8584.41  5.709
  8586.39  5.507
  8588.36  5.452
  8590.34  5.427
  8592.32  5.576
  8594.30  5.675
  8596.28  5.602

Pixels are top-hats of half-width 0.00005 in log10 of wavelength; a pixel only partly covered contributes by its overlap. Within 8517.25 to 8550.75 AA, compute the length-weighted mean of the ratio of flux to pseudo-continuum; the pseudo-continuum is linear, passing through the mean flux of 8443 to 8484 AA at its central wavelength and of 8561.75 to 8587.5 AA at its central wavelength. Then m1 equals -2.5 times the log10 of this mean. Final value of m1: 0.108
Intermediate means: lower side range 5.61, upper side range 5.65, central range 5.1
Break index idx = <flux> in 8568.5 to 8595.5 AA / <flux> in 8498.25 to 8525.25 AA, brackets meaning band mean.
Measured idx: 1.02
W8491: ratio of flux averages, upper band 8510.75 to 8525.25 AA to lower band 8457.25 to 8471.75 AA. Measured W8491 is 1.0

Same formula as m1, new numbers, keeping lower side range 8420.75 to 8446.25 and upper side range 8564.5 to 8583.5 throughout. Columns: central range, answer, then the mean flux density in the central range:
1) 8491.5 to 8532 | 0.03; 5.49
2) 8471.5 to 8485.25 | -0.03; 5.75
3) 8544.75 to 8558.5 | 0.07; 5.32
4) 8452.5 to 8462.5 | 0.02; 5.5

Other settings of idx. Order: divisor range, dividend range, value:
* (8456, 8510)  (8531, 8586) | 0.97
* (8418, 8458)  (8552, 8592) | 1.01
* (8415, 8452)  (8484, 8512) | 0.98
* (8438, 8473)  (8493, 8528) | 0.99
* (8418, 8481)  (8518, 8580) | 0.96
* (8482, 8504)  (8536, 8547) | 0.82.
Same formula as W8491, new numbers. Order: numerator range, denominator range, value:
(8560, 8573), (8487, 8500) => 1.03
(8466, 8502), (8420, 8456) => 0.99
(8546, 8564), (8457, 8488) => 0.98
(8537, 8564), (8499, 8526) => 0.92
